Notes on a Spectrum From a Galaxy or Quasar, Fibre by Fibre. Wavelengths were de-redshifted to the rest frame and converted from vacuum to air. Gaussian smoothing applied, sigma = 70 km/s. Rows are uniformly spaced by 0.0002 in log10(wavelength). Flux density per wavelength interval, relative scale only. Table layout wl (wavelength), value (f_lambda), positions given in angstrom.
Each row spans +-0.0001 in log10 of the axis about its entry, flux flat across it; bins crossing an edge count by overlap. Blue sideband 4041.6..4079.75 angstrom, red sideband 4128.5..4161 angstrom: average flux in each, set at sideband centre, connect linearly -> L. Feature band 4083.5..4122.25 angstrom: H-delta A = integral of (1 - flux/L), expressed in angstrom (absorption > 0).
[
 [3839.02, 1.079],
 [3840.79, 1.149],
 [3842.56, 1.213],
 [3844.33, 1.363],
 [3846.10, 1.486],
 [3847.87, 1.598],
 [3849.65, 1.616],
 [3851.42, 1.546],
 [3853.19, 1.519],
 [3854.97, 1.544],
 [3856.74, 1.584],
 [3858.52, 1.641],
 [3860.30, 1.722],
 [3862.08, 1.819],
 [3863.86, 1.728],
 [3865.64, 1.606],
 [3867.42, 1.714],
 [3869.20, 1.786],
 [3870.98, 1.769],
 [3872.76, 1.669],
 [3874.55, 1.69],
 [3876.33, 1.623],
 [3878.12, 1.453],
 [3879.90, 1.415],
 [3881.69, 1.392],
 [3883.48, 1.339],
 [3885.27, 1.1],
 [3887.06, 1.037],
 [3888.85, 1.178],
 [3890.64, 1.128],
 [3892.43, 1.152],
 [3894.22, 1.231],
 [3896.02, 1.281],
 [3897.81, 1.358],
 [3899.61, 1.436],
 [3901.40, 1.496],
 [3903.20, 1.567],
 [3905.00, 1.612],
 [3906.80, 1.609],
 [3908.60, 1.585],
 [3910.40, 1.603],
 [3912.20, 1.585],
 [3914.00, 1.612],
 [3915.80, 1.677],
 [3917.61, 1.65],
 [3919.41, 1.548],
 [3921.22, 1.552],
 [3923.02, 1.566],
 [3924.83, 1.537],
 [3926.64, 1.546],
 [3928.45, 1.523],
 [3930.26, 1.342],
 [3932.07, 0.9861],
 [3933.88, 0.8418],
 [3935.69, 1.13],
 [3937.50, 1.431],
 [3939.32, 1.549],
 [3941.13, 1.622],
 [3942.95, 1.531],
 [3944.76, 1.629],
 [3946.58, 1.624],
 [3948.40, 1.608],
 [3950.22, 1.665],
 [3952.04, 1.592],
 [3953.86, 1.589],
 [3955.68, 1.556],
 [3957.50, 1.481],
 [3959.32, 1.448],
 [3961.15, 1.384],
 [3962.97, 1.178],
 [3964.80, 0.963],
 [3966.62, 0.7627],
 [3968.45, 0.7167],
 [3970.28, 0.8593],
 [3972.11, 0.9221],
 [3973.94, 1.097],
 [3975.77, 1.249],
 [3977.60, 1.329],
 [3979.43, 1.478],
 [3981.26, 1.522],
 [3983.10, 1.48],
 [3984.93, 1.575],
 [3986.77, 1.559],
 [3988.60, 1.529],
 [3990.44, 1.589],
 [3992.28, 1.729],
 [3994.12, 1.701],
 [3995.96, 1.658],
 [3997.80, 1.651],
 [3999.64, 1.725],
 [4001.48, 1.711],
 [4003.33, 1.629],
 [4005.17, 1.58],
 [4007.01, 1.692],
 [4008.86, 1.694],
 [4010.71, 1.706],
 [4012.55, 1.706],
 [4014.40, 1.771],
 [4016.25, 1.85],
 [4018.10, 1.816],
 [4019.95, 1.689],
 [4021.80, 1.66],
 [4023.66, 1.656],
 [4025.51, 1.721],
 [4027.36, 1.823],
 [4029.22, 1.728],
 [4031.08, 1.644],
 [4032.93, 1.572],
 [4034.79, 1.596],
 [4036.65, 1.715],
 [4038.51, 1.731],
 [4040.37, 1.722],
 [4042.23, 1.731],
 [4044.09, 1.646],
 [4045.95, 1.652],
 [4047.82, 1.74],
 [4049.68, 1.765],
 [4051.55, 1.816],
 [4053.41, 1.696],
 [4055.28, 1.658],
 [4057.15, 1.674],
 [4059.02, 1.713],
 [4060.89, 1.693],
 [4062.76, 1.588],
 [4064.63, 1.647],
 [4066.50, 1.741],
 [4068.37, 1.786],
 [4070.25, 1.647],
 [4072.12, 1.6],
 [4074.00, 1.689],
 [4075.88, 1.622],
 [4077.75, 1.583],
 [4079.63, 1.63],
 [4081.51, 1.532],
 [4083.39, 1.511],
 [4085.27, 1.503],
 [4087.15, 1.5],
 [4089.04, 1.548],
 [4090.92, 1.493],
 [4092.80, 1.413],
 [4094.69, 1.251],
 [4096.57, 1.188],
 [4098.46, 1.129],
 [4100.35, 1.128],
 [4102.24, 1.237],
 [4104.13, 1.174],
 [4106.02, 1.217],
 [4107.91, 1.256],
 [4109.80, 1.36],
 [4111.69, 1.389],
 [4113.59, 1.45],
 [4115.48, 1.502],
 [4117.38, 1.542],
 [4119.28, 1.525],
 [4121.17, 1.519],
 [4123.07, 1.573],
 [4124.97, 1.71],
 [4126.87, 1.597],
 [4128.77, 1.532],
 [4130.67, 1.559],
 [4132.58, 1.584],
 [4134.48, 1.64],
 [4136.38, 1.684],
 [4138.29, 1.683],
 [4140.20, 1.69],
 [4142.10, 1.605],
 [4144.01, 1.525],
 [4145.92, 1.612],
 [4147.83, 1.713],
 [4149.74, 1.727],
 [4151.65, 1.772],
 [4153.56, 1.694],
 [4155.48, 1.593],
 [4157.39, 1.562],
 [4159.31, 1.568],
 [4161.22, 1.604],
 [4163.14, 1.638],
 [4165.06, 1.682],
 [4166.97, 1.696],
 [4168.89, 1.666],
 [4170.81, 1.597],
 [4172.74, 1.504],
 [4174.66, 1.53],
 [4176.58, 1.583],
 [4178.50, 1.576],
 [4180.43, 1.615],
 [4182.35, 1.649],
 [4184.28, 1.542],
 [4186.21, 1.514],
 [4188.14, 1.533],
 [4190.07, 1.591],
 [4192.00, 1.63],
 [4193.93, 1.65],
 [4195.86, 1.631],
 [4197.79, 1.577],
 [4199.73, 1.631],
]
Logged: 6.73 angstrom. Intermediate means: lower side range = 1.68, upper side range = 1.63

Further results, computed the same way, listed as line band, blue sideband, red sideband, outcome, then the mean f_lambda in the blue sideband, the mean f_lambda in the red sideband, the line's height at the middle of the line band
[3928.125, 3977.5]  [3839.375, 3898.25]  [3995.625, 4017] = 9.3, 1.47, 1.7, 1.61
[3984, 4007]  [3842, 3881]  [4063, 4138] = -1.5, 1.6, 1.49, 1.54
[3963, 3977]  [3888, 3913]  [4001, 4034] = 5.5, 1.42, 1.7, 1.59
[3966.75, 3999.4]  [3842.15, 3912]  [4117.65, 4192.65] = 3.3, 1.49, 1.61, 1.54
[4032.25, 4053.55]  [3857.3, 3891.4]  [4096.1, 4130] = -4.0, 1.52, 1.4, 1.43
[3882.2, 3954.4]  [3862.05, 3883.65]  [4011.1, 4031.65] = 9.3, 1.62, 1.73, 1.65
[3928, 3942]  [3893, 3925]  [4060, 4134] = 2.1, 1.52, 1.49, 1.52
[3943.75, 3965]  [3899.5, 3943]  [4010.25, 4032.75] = 0.9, 1.49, 1.73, 1.56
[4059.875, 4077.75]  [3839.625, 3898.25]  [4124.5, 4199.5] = -1.1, 1.47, 1.62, 1.57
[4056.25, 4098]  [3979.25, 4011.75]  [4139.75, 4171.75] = 1.8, 1.63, 1.64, 1.64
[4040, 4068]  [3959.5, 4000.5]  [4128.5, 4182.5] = -4.5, 1.35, 1.62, 1.47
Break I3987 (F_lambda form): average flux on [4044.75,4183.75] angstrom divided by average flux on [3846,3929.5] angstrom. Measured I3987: 1.0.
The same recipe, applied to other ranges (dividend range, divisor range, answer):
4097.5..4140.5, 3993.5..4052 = 0.86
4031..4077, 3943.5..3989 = 1.25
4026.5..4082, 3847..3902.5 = 1.13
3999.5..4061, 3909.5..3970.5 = 1.20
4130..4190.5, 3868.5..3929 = 1.09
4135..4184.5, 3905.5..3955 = 1.08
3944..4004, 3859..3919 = 0.95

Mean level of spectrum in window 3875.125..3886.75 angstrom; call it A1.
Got 1.38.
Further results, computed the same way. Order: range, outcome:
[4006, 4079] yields 1.7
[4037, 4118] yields 1.54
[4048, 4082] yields 1.67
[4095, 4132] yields 1.4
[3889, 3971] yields 1.41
